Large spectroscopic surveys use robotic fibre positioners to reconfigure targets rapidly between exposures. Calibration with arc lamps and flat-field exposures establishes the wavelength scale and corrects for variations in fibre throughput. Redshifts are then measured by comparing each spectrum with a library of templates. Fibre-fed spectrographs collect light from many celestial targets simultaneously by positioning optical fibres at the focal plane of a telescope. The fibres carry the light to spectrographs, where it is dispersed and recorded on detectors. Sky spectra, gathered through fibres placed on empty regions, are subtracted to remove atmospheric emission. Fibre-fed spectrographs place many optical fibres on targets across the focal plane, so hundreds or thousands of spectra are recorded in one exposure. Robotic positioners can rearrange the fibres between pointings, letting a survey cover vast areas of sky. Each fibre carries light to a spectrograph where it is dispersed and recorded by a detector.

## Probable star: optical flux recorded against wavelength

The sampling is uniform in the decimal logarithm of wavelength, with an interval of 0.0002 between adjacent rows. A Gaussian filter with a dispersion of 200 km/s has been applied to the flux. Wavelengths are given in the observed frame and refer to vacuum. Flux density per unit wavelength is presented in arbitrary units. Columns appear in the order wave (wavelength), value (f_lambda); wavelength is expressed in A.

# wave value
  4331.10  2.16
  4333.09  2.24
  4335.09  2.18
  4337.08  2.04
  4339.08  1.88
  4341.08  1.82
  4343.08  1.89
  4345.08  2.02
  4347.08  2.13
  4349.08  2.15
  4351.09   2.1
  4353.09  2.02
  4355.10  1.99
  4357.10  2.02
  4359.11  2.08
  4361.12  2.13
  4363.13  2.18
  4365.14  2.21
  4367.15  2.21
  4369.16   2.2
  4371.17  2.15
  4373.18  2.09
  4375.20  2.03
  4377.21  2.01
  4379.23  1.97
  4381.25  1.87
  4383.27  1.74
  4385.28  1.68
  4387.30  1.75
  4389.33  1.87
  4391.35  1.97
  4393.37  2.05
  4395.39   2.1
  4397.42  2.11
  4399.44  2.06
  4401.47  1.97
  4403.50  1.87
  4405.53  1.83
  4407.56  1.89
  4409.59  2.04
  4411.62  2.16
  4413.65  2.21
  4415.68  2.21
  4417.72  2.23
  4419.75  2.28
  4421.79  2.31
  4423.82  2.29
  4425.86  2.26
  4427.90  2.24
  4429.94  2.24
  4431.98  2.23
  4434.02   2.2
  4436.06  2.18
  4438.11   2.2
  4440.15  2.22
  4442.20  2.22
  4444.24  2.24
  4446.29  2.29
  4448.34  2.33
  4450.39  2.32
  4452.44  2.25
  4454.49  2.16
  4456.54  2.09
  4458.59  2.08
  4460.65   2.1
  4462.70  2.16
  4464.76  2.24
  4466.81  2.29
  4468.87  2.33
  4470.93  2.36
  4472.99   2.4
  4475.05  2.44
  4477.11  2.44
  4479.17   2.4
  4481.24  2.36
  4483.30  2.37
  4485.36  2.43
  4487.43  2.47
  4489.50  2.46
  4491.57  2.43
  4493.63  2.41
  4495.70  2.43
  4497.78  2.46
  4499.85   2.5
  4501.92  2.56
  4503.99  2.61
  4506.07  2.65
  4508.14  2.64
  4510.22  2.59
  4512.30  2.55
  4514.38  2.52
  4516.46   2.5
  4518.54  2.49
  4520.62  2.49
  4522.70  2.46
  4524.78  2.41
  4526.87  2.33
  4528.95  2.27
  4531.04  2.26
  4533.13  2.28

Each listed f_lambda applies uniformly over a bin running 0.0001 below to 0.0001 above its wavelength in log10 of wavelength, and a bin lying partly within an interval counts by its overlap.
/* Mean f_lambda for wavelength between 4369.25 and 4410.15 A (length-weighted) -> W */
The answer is 1.96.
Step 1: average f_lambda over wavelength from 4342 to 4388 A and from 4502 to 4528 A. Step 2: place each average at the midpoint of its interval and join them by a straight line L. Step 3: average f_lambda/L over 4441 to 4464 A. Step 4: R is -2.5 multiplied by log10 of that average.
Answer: 0.05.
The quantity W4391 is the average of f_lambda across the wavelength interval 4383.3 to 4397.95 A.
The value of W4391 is 1.91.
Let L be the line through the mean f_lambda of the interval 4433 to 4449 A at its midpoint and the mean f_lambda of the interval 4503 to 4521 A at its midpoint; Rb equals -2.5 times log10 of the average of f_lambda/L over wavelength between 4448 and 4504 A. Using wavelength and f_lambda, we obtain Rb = 0.02 mag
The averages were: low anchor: 2.23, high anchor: 2.56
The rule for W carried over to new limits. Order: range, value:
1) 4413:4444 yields 2.24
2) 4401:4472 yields 2.19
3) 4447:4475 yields 2.25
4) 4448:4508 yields 2.37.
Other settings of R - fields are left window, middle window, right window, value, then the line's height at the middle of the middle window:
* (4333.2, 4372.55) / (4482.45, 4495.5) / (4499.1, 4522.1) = 0.03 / 2.49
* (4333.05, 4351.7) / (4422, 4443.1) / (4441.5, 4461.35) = -0.03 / 2.18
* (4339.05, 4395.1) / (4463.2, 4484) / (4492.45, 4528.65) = 0.01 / 2.37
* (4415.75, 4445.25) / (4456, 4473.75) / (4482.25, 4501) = 0.06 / 2.35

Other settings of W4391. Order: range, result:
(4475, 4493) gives 2.42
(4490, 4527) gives 2.51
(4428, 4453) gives 2.24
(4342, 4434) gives 2.07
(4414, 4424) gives 2.26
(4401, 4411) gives 1.93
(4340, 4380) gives 2.07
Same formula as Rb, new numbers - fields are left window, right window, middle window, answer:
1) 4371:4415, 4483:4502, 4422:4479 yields 0.00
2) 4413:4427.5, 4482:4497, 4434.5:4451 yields 0.03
